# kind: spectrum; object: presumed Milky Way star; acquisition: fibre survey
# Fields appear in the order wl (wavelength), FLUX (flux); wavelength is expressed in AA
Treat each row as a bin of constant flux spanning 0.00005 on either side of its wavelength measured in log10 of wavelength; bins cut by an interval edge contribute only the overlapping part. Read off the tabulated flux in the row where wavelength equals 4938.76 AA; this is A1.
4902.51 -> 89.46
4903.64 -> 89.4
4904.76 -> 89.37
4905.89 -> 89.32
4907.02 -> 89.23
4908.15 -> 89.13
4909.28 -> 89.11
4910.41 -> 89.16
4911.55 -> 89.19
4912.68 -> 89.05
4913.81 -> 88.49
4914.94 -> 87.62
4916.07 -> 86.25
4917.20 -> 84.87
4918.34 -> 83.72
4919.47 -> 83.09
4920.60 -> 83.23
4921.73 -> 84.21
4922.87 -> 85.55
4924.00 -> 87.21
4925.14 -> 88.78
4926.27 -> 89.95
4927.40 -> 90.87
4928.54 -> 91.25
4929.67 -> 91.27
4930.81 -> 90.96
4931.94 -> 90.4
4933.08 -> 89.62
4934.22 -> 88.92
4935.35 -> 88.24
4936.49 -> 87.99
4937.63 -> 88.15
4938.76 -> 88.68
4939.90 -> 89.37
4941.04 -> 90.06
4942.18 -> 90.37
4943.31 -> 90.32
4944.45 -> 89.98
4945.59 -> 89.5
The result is 88.68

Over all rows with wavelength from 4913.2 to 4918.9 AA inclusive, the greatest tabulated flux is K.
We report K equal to 88.49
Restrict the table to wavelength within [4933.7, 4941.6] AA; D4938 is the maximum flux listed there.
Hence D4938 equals 90.06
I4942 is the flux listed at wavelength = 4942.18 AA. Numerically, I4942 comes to 90.37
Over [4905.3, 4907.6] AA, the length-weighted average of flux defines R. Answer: 89.2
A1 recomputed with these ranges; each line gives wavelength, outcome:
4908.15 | 89.13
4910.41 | 89.16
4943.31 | 90.32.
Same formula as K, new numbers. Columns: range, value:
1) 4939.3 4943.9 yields 90.37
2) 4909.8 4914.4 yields 89.19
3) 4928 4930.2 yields 91.27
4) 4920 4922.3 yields 84.21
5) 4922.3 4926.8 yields 89.95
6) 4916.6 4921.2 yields 84.87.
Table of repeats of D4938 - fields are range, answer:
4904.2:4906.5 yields 89.37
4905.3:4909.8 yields 89.32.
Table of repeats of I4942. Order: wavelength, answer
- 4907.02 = 89.23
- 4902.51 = 89.46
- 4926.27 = 89.95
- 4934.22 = 88.92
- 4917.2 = 84.87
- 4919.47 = 83.09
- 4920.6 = 83.23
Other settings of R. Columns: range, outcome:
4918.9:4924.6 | 84.7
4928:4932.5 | 91.1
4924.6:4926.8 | 89.5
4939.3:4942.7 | 89.7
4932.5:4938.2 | 88.6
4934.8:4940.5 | 88.4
